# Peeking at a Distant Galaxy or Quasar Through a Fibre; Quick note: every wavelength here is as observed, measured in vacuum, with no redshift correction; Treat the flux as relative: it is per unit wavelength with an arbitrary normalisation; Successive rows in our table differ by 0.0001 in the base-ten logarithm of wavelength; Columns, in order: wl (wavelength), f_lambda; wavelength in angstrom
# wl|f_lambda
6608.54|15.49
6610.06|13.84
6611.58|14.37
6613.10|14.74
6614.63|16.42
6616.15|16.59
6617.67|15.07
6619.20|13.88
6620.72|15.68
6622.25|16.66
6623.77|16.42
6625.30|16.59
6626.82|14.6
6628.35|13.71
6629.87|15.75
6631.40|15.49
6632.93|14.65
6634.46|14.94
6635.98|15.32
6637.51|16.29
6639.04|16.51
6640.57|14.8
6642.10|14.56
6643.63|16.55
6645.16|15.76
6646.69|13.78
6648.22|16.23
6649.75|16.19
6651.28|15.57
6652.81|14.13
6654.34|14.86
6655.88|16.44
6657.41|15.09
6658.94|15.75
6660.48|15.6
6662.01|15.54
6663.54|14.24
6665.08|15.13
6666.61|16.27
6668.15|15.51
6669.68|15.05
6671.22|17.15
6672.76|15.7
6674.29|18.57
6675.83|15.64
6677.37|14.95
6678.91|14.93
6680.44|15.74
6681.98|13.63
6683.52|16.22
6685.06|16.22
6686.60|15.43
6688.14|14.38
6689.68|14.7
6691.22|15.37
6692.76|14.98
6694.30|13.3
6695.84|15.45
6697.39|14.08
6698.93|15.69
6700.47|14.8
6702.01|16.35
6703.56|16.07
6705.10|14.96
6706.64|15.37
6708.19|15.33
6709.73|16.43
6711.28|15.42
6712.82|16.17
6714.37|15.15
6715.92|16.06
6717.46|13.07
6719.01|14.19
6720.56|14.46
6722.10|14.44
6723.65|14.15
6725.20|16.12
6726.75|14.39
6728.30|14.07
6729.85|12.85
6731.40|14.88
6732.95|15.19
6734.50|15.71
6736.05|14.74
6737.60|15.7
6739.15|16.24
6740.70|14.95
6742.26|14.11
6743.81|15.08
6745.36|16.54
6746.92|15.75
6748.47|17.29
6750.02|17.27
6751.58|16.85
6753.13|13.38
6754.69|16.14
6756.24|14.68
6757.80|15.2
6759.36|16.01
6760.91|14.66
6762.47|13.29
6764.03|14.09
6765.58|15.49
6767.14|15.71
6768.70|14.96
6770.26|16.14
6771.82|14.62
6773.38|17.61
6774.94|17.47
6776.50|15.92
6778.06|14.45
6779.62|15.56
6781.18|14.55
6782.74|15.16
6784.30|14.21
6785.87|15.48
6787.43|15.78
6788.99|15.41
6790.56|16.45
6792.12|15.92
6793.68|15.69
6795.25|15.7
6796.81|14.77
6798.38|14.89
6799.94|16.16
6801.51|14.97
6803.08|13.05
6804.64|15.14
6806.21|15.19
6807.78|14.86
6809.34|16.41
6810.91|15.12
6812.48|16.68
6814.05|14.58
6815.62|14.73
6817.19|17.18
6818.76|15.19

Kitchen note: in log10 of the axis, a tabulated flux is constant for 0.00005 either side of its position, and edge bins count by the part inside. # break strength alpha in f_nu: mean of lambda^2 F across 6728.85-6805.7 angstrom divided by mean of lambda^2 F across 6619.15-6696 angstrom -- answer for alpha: 1.03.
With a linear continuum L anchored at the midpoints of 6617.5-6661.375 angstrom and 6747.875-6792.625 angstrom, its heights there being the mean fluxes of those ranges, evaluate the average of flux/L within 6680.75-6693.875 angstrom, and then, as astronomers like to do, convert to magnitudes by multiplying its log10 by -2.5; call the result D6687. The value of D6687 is 0.03 mag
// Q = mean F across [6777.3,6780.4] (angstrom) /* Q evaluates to 15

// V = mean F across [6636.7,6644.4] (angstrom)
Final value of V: 15.7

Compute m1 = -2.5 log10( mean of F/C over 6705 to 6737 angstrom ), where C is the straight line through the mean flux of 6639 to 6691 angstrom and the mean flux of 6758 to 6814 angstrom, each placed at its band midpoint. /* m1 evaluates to 0.04 mag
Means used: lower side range 15.5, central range 14.9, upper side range 15.3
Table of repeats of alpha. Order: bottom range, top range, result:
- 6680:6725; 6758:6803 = 1.04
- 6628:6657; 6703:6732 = 0.99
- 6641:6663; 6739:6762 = 1.04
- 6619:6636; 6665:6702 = 1.02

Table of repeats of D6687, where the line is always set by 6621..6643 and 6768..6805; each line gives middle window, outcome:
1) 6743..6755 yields -0.041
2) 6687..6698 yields 0.058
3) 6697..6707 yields 0.004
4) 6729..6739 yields 0.036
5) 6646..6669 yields 0.006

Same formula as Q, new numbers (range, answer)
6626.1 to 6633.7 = 14.8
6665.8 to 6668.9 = 15.9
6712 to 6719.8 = 14.9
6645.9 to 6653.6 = 15.2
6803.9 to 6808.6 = 15.1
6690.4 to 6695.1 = 14.6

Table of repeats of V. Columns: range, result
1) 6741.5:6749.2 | 15.8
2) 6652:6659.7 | 15.3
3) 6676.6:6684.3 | 15.1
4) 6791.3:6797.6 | 15.5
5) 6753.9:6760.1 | 15.5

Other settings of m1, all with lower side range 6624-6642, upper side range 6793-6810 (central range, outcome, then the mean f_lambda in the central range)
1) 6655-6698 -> -0.008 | 15.4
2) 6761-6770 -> 0.030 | 14.8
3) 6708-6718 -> -0.013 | 15.4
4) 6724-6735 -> 0.039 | 14.7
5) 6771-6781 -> -0.047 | 15.9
